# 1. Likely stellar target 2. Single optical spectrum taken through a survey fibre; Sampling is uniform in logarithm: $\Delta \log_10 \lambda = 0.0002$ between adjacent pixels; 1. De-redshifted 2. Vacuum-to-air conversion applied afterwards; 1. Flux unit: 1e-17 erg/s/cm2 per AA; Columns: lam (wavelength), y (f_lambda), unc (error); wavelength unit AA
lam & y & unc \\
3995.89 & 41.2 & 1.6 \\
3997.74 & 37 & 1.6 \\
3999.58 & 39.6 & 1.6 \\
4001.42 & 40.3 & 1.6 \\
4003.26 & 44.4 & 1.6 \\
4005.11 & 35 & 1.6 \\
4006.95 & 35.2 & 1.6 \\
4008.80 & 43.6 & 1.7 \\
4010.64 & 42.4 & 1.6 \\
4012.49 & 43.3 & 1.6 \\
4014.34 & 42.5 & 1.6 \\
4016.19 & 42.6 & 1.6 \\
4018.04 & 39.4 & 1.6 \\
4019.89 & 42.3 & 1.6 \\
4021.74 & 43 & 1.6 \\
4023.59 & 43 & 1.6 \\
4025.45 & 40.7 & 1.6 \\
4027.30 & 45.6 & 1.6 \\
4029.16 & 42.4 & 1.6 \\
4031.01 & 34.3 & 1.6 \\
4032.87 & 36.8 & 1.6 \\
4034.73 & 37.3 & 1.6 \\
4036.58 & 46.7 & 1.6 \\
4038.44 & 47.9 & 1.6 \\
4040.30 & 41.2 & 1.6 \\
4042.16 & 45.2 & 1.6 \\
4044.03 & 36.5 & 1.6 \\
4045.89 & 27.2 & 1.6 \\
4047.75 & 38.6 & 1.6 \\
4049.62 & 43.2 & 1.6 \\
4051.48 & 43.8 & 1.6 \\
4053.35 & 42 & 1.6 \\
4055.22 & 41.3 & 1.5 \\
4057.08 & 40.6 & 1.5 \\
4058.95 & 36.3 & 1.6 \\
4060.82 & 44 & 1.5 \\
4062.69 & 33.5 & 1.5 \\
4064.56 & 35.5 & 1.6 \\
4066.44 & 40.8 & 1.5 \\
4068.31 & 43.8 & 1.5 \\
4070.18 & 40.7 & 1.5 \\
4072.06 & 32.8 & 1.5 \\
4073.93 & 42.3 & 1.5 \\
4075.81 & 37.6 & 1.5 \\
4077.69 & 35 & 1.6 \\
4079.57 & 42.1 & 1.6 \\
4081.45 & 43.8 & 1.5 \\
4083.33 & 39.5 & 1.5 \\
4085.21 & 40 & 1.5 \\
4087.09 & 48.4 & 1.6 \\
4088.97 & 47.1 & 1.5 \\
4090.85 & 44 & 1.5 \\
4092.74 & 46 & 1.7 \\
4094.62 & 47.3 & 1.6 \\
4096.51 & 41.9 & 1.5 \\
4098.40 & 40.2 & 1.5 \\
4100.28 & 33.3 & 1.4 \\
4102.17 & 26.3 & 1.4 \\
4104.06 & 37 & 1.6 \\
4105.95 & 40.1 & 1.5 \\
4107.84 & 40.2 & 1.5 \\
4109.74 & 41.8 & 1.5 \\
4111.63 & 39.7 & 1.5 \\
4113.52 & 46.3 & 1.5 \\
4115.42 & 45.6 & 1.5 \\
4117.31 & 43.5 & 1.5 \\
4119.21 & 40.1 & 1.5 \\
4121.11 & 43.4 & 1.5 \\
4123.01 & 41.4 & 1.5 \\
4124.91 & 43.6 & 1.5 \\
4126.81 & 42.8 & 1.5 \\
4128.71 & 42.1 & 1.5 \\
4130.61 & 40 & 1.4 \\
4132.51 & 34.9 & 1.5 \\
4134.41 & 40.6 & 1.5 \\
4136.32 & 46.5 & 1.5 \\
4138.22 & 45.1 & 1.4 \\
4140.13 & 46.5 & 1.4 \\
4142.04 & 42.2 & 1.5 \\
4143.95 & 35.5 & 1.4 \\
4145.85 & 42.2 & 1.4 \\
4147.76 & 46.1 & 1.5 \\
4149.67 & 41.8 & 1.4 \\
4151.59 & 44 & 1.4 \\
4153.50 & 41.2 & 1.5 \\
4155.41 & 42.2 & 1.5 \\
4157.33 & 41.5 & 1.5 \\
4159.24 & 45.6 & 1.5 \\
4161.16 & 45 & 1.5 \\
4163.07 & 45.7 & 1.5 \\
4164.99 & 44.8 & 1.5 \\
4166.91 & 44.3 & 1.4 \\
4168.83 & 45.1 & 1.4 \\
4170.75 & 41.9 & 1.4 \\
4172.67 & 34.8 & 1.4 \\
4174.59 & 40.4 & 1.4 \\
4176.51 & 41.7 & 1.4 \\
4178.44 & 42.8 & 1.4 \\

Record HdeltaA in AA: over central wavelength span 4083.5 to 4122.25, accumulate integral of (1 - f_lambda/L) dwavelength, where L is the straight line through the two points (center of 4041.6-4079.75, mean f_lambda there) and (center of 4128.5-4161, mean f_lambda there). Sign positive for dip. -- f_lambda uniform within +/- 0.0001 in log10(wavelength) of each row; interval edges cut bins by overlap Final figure -0.85 AA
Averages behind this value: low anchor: 39.1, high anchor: 42.3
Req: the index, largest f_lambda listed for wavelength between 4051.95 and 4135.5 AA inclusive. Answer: 48.4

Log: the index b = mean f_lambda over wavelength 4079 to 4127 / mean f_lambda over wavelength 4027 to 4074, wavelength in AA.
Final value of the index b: 1.05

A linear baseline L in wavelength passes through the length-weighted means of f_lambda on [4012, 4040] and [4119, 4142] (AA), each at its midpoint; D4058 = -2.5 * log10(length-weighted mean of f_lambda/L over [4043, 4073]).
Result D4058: 0.085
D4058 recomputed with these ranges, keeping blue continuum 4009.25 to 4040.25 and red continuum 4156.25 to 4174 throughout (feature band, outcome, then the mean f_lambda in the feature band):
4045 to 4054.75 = 0.081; 39.1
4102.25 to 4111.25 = 0.111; 38.5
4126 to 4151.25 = 0.021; 42.1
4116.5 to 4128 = 0.008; 42.4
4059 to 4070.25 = 0.077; 39.4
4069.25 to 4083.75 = 0.084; 39.2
